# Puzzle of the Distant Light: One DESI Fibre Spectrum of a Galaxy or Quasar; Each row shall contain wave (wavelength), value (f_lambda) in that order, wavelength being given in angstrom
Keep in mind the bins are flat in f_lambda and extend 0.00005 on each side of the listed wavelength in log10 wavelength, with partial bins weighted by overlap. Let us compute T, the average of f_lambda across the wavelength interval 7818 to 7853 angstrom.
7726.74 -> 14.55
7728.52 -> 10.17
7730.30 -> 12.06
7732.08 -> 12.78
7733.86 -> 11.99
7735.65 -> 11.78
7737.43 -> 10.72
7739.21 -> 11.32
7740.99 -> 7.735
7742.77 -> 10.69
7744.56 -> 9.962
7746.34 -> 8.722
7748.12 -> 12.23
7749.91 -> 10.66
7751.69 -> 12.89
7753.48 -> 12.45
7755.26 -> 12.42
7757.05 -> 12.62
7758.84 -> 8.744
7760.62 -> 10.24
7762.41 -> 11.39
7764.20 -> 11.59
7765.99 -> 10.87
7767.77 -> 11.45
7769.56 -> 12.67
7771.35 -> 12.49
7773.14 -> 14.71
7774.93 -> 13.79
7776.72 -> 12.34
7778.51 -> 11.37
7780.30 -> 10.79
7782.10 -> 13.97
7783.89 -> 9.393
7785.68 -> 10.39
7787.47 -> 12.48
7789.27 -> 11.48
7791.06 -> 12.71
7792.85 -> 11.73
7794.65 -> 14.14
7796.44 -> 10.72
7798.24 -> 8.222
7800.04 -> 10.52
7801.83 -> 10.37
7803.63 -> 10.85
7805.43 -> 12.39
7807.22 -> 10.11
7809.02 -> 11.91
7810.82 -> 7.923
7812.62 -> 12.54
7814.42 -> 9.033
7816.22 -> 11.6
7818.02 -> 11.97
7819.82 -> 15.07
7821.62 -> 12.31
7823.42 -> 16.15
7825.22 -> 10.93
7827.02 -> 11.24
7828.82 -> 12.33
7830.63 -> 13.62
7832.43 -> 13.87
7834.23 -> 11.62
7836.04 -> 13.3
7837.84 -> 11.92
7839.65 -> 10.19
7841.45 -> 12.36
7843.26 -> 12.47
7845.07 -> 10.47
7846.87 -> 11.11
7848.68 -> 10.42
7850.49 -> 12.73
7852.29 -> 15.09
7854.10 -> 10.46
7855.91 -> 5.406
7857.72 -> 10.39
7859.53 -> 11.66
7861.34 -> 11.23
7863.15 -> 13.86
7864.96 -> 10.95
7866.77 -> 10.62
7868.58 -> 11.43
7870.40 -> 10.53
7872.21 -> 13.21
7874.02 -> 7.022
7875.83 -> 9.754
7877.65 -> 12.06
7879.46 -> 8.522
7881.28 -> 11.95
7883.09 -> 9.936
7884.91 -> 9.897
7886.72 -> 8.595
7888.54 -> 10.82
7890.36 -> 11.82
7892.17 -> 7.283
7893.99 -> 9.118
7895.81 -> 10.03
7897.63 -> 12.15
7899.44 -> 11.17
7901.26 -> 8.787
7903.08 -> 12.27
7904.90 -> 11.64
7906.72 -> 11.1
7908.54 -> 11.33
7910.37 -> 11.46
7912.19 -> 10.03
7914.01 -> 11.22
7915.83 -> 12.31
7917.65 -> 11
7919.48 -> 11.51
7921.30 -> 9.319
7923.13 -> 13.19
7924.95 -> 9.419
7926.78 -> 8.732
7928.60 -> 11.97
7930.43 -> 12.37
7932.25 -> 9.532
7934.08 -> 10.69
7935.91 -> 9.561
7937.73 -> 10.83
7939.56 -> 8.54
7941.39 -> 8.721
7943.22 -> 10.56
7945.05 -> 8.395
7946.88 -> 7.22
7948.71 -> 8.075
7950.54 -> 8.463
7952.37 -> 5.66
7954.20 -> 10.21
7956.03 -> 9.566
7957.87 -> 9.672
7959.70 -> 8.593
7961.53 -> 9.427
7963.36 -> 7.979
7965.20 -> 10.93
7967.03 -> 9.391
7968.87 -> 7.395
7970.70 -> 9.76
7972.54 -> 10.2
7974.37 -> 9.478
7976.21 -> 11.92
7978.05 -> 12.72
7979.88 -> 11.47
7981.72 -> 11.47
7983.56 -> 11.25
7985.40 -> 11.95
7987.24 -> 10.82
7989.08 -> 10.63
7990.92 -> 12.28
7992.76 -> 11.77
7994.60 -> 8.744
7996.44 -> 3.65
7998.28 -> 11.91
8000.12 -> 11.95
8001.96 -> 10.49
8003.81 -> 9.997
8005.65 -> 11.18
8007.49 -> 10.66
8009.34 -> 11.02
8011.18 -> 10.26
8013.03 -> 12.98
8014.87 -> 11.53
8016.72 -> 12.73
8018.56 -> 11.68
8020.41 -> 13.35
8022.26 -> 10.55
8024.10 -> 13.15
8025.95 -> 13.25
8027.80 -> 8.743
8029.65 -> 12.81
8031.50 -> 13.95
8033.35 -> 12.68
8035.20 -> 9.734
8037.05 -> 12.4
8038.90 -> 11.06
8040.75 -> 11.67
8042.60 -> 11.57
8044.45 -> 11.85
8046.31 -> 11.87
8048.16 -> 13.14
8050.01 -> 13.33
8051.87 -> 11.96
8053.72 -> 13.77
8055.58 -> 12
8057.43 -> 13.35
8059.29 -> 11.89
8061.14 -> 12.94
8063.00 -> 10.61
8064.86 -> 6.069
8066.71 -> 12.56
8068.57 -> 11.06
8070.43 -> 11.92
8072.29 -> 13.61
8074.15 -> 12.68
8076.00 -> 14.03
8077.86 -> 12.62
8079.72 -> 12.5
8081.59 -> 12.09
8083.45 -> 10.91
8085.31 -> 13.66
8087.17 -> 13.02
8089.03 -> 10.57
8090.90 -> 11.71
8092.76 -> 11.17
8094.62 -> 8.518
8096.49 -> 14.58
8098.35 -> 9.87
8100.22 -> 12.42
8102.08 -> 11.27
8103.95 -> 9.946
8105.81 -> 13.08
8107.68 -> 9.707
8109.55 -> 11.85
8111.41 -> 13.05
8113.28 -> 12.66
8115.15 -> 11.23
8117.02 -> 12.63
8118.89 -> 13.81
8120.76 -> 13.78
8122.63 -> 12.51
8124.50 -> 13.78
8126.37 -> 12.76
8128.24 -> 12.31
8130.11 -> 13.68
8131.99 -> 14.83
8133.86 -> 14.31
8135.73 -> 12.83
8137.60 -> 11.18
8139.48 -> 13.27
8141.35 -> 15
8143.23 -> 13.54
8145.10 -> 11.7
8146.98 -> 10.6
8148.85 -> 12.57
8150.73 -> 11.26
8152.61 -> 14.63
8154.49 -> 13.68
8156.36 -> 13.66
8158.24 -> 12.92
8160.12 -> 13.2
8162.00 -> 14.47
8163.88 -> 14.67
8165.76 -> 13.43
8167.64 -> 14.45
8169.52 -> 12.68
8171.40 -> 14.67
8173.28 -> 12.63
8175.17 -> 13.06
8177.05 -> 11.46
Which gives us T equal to 12.5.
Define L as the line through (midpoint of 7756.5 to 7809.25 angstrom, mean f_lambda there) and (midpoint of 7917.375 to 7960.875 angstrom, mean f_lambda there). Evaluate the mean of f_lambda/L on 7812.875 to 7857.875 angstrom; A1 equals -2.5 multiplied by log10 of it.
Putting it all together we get -0.09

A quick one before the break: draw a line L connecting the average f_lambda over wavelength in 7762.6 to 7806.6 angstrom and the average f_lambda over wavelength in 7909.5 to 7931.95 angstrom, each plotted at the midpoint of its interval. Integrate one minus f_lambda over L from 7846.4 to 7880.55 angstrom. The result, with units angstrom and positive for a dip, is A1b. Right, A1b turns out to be 1.32 angstrom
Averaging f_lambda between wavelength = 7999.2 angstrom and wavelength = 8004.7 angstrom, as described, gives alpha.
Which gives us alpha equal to 10.8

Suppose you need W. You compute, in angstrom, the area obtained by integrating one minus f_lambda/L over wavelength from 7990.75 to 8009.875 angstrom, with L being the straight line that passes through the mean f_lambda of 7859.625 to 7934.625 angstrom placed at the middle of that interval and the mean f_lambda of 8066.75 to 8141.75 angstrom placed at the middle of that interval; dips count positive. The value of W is 2.19 angstrom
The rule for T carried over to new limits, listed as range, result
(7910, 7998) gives 10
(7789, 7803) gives 11.2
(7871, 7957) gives 10.1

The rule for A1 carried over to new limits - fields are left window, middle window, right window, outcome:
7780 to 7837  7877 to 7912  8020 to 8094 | 0.131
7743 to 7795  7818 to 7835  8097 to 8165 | -0.096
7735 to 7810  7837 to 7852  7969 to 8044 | -0.027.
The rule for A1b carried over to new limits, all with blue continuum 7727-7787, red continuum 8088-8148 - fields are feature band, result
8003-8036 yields 1.1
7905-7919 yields 0.7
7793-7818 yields 1.6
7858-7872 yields 0.3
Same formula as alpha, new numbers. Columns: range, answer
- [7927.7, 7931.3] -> 12.2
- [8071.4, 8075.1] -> 13.2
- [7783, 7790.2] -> 11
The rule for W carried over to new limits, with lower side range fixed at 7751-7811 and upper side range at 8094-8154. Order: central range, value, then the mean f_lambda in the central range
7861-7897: 4.3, 10.4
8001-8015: 1.4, 11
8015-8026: -0.1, 12.3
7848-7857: 0.7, 10.8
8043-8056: -0.3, 12.5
